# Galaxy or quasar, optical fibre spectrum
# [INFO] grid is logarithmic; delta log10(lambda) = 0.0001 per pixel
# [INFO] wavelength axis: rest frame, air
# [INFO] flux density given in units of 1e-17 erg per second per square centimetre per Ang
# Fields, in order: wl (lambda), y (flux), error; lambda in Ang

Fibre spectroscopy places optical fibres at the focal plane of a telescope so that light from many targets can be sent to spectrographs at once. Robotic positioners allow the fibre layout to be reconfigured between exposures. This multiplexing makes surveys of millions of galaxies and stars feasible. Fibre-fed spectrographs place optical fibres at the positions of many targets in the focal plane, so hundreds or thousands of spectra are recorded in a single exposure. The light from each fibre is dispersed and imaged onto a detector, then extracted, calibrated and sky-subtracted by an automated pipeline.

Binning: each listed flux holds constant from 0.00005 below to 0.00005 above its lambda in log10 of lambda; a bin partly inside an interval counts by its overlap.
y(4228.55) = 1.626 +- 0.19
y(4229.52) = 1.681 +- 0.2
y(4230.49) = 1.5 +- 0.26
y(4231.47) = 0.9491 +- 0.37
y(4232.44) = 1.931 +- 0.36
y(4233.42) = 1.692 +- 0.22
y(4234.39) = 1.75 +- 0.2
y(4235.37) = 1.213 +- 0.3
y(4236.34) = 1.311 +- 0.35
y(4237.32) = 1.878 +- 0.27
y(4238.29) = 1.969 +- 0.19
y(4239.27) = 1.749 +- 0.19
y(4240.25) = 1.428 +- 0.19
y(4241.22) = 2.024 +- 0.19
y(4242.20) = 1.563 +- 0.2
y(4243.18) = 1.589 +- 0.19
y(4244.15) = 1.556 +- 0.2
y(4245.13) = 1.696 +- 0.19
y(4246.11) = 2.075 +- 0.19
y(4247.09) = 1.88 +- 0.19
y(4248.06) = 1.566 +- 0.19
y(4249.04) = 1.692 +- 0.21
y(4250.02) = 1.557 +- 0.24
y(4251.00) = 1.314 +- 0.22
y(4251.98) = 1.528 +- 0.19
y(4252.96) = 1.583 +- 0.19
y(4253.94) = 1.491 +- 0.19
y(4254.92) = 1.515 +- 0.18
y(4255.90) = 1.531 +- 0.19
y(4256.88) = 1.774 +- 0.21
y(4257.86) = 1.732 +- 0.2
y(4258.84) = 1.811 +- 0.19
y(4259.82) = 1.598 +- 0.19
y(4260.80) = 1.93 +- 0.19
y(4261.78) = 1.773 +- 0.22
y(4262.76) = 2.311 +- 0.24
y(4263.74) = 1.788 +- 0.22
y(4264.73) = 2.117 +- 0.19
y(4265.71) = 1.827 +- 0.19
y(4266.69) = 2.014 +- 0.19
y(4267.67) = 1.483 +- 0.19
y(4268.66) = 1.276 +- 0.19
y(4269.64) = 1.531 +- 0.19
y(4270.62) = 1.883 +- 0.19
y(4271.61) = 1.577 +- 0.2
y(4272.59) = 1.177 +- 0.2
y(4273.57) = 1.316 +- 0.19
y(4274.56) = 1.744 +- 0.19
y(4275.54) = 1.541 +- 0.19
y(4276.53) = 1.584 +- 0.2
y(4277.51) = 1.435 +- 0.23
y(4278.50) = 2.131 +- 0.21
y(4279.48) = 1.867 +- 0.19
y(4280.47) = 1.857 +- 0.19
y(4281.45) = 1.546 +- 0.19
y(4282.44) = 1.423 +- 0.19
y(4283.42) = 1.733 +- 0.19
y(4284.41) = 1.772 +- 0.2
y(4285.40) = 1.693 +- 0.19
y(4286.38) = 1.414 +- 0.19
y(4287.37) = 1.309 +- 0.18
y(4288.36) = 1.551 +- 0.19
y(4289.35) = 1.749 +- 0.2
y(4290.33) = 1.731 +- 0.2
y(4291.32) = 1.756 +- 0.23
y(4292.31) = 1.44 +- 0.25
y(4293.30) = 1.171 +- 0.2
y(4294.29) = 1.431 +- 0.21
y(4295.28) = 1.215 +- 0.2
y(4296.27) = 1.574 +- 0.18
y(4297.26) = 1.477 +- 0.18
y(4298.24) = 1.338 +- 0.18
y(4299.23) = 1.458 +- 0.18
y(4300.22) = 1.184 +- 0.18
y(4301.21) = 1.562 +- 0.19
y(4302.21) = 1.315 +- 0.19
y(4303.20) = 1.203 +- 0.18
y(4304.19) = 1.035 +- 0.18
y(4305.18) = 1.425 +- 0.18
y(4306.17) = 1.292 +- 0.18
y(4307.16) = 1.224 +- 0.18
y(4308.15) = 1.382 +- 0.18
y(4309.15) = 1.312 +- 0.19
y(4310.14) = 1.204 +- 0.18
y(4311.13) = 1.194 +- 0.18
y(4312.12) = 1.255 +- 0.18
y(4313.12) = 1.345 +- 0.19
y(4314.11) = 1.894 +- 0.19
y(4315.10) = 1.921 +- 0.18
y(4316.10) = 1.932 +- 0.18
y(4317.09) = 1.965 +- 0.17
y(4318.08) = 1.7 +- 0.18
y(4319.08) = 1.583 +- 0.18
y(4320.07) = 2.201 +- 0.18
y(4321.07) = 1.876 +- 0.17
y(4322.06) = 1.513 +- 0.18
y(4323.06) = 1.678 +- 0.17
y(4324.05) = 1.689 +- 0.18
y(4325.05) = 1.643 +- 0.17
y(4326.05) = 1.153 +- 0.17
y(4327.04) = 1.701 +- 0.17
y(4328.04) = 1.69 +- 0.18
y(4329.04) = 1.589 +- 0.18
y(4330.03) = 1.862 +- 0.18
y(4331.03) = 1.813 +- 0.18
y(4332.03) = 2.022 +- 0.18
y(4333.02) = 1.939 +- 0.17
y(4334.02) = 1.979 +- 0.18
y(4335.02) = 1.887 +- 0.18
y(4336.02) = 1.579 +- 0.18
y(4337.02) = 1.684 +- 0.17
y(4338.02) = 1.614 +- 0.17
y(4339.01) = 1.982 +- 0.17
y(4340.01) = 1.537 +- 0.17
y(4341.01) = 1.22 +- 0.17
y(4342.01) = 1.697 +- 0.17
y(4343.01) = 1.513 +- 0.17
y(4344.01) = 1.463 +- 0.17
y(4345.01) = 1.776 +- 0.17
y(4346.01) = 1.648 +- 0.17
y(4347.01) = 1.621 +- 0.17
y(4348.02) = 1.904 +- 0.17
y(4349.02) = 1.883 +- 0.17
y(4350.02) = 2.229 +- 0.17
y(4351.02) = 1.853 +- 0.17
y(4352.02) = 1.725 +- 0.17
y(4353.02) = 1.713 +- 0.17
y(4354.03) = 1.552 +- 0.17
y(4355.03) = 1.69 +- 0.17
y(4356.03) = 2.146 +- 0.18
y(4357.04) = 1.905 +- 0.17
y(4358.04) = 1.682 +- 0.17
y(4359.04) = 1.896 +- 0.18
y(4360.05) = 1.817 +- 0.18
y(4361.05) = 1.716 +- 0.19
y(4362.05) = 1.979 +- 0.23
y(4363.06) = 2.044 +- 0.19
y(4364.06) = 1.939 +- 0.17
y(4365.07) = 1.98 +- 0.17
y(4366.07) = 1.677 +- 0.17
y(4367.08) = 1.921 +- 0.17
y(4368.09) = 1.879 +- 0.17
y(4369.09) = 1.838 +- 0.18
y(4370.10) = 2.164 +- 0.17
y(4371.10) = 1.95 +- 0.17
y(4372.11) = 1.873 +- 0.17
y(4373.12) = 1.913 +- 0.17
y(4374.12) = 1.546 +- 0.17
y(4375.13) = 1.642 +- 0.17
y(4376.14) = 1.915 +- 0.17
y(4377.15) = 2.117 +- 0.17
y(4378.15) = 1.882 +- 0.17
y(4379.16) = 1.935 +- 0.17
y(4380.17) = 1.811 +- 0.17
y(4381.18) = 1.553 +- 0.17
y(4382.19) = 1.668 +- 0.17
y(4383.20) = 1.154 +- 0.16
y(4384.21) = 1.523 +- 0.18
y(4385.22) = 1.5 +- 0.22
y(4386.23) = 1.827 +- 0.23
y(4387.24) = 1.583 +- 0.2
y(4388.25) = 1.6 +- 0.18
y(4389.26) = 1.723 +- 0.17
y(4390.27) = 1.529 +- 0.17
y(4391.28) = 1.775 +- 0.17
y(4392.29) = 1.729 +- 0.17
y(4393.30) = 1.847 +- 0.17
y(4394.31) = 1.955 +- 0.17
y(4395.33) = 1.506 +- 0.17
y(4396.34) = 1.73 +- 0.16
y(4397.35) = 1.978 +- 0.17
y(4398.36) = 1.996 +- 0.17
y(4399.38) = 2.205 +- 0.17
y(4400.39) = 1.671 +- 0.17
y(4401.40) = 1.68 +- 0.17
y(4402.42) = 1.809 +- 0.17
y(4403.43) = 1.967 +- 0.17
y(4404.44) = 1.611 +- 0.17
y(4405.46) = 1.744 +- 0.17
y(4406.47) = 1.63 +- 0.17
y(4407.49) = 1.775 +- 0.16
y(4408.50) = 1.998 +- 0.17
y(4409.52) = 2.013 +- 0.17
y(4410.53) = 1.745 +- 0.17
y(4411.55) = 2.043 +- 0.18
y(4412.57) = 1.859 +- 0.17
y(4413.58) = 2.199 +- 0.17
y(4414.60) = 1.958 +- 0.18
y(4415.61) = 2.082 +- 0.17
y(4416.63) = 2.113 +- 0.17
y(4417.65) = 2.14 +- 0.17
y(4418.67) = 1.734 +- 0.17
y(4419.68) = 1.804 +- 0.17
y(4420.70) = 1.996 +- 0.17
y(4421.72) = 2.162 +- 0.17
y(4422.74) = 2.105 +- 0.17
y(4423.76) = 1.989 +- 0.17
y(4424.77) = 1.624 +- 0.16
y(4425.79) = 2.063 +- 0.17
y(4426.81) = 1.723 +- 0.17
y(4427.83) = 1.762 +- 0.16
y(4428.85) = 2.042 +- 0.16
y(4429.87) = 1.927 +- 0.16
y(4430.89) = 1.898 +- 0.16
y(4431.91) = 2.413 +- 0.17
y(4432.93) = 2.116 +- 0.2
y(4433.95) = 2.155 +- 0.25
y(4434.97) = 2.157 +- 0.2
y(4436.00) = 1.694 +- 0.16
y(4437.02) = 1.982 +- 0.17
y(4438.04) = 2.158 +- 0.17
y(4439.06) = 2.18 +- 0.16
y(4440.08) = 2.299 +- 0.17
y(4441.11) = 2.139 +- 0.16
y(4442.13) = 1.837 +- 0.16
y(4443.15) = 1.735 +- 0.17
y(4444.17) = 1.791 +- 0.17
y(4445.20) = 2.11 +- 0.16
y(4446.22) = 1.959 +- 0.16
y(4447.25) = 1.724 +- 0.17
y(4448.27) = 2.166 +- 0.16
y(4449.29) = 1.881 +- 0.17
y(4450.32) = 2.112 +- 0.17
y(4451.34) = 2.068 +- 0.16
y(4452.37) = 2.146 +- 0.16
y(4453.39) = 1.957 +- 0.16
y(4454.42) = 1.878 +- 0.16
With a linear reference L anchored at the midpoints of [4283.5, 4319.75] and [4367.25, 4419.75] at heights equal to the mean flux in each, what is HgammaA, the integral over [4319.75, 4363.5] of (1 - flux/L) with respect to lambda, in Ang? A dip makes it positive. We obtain -3.5 Ang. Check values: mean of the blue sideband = 1.48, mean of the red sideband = 1.82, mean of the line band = 1.75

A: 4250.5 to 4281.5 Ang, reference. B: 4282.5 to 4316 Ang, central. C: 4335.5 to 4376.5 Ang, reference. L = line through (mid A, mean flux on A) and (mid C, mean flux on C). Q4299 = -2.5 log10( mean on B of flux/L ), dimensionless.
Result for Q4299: 0.186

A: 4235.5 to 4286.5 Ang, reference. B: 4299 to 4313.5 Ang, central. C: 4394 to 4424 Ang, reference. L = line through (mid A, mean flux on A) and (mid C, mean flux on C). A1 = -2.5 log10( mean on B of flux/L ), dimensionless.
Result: 0.33 mag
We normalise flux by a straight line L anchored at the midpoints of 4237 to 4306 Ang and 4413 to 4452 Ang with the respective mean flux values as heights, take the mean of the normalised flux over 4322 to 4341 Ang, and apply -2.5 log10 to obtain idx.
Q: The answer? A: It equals 0.03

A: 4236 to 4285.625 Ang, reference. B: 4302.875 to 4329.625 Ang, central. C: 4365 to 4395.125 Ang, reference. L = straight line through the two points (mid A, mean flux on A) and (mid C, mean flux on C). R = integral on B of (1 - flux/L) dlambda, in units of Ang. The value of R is 2.7 Ang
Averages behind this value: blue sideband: 1.68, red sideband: 1.76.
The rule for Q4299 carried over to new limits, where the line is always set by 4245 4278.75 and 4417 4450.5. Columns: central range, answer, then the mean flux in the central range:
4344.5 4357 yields 0.01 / 1.81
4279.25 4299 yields 0.12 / 1.55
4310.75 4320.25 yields 0.05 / 1.69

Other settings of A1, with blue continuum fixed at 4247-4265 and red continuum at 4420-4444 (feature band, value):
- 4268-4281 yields 0.08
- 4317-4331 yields 0.07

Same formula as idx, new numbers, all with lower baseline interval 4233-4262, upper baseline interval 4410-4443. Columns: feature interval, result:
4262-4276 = 0.007 mag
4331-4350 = 0.061 mag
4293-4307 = 0.300 mag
